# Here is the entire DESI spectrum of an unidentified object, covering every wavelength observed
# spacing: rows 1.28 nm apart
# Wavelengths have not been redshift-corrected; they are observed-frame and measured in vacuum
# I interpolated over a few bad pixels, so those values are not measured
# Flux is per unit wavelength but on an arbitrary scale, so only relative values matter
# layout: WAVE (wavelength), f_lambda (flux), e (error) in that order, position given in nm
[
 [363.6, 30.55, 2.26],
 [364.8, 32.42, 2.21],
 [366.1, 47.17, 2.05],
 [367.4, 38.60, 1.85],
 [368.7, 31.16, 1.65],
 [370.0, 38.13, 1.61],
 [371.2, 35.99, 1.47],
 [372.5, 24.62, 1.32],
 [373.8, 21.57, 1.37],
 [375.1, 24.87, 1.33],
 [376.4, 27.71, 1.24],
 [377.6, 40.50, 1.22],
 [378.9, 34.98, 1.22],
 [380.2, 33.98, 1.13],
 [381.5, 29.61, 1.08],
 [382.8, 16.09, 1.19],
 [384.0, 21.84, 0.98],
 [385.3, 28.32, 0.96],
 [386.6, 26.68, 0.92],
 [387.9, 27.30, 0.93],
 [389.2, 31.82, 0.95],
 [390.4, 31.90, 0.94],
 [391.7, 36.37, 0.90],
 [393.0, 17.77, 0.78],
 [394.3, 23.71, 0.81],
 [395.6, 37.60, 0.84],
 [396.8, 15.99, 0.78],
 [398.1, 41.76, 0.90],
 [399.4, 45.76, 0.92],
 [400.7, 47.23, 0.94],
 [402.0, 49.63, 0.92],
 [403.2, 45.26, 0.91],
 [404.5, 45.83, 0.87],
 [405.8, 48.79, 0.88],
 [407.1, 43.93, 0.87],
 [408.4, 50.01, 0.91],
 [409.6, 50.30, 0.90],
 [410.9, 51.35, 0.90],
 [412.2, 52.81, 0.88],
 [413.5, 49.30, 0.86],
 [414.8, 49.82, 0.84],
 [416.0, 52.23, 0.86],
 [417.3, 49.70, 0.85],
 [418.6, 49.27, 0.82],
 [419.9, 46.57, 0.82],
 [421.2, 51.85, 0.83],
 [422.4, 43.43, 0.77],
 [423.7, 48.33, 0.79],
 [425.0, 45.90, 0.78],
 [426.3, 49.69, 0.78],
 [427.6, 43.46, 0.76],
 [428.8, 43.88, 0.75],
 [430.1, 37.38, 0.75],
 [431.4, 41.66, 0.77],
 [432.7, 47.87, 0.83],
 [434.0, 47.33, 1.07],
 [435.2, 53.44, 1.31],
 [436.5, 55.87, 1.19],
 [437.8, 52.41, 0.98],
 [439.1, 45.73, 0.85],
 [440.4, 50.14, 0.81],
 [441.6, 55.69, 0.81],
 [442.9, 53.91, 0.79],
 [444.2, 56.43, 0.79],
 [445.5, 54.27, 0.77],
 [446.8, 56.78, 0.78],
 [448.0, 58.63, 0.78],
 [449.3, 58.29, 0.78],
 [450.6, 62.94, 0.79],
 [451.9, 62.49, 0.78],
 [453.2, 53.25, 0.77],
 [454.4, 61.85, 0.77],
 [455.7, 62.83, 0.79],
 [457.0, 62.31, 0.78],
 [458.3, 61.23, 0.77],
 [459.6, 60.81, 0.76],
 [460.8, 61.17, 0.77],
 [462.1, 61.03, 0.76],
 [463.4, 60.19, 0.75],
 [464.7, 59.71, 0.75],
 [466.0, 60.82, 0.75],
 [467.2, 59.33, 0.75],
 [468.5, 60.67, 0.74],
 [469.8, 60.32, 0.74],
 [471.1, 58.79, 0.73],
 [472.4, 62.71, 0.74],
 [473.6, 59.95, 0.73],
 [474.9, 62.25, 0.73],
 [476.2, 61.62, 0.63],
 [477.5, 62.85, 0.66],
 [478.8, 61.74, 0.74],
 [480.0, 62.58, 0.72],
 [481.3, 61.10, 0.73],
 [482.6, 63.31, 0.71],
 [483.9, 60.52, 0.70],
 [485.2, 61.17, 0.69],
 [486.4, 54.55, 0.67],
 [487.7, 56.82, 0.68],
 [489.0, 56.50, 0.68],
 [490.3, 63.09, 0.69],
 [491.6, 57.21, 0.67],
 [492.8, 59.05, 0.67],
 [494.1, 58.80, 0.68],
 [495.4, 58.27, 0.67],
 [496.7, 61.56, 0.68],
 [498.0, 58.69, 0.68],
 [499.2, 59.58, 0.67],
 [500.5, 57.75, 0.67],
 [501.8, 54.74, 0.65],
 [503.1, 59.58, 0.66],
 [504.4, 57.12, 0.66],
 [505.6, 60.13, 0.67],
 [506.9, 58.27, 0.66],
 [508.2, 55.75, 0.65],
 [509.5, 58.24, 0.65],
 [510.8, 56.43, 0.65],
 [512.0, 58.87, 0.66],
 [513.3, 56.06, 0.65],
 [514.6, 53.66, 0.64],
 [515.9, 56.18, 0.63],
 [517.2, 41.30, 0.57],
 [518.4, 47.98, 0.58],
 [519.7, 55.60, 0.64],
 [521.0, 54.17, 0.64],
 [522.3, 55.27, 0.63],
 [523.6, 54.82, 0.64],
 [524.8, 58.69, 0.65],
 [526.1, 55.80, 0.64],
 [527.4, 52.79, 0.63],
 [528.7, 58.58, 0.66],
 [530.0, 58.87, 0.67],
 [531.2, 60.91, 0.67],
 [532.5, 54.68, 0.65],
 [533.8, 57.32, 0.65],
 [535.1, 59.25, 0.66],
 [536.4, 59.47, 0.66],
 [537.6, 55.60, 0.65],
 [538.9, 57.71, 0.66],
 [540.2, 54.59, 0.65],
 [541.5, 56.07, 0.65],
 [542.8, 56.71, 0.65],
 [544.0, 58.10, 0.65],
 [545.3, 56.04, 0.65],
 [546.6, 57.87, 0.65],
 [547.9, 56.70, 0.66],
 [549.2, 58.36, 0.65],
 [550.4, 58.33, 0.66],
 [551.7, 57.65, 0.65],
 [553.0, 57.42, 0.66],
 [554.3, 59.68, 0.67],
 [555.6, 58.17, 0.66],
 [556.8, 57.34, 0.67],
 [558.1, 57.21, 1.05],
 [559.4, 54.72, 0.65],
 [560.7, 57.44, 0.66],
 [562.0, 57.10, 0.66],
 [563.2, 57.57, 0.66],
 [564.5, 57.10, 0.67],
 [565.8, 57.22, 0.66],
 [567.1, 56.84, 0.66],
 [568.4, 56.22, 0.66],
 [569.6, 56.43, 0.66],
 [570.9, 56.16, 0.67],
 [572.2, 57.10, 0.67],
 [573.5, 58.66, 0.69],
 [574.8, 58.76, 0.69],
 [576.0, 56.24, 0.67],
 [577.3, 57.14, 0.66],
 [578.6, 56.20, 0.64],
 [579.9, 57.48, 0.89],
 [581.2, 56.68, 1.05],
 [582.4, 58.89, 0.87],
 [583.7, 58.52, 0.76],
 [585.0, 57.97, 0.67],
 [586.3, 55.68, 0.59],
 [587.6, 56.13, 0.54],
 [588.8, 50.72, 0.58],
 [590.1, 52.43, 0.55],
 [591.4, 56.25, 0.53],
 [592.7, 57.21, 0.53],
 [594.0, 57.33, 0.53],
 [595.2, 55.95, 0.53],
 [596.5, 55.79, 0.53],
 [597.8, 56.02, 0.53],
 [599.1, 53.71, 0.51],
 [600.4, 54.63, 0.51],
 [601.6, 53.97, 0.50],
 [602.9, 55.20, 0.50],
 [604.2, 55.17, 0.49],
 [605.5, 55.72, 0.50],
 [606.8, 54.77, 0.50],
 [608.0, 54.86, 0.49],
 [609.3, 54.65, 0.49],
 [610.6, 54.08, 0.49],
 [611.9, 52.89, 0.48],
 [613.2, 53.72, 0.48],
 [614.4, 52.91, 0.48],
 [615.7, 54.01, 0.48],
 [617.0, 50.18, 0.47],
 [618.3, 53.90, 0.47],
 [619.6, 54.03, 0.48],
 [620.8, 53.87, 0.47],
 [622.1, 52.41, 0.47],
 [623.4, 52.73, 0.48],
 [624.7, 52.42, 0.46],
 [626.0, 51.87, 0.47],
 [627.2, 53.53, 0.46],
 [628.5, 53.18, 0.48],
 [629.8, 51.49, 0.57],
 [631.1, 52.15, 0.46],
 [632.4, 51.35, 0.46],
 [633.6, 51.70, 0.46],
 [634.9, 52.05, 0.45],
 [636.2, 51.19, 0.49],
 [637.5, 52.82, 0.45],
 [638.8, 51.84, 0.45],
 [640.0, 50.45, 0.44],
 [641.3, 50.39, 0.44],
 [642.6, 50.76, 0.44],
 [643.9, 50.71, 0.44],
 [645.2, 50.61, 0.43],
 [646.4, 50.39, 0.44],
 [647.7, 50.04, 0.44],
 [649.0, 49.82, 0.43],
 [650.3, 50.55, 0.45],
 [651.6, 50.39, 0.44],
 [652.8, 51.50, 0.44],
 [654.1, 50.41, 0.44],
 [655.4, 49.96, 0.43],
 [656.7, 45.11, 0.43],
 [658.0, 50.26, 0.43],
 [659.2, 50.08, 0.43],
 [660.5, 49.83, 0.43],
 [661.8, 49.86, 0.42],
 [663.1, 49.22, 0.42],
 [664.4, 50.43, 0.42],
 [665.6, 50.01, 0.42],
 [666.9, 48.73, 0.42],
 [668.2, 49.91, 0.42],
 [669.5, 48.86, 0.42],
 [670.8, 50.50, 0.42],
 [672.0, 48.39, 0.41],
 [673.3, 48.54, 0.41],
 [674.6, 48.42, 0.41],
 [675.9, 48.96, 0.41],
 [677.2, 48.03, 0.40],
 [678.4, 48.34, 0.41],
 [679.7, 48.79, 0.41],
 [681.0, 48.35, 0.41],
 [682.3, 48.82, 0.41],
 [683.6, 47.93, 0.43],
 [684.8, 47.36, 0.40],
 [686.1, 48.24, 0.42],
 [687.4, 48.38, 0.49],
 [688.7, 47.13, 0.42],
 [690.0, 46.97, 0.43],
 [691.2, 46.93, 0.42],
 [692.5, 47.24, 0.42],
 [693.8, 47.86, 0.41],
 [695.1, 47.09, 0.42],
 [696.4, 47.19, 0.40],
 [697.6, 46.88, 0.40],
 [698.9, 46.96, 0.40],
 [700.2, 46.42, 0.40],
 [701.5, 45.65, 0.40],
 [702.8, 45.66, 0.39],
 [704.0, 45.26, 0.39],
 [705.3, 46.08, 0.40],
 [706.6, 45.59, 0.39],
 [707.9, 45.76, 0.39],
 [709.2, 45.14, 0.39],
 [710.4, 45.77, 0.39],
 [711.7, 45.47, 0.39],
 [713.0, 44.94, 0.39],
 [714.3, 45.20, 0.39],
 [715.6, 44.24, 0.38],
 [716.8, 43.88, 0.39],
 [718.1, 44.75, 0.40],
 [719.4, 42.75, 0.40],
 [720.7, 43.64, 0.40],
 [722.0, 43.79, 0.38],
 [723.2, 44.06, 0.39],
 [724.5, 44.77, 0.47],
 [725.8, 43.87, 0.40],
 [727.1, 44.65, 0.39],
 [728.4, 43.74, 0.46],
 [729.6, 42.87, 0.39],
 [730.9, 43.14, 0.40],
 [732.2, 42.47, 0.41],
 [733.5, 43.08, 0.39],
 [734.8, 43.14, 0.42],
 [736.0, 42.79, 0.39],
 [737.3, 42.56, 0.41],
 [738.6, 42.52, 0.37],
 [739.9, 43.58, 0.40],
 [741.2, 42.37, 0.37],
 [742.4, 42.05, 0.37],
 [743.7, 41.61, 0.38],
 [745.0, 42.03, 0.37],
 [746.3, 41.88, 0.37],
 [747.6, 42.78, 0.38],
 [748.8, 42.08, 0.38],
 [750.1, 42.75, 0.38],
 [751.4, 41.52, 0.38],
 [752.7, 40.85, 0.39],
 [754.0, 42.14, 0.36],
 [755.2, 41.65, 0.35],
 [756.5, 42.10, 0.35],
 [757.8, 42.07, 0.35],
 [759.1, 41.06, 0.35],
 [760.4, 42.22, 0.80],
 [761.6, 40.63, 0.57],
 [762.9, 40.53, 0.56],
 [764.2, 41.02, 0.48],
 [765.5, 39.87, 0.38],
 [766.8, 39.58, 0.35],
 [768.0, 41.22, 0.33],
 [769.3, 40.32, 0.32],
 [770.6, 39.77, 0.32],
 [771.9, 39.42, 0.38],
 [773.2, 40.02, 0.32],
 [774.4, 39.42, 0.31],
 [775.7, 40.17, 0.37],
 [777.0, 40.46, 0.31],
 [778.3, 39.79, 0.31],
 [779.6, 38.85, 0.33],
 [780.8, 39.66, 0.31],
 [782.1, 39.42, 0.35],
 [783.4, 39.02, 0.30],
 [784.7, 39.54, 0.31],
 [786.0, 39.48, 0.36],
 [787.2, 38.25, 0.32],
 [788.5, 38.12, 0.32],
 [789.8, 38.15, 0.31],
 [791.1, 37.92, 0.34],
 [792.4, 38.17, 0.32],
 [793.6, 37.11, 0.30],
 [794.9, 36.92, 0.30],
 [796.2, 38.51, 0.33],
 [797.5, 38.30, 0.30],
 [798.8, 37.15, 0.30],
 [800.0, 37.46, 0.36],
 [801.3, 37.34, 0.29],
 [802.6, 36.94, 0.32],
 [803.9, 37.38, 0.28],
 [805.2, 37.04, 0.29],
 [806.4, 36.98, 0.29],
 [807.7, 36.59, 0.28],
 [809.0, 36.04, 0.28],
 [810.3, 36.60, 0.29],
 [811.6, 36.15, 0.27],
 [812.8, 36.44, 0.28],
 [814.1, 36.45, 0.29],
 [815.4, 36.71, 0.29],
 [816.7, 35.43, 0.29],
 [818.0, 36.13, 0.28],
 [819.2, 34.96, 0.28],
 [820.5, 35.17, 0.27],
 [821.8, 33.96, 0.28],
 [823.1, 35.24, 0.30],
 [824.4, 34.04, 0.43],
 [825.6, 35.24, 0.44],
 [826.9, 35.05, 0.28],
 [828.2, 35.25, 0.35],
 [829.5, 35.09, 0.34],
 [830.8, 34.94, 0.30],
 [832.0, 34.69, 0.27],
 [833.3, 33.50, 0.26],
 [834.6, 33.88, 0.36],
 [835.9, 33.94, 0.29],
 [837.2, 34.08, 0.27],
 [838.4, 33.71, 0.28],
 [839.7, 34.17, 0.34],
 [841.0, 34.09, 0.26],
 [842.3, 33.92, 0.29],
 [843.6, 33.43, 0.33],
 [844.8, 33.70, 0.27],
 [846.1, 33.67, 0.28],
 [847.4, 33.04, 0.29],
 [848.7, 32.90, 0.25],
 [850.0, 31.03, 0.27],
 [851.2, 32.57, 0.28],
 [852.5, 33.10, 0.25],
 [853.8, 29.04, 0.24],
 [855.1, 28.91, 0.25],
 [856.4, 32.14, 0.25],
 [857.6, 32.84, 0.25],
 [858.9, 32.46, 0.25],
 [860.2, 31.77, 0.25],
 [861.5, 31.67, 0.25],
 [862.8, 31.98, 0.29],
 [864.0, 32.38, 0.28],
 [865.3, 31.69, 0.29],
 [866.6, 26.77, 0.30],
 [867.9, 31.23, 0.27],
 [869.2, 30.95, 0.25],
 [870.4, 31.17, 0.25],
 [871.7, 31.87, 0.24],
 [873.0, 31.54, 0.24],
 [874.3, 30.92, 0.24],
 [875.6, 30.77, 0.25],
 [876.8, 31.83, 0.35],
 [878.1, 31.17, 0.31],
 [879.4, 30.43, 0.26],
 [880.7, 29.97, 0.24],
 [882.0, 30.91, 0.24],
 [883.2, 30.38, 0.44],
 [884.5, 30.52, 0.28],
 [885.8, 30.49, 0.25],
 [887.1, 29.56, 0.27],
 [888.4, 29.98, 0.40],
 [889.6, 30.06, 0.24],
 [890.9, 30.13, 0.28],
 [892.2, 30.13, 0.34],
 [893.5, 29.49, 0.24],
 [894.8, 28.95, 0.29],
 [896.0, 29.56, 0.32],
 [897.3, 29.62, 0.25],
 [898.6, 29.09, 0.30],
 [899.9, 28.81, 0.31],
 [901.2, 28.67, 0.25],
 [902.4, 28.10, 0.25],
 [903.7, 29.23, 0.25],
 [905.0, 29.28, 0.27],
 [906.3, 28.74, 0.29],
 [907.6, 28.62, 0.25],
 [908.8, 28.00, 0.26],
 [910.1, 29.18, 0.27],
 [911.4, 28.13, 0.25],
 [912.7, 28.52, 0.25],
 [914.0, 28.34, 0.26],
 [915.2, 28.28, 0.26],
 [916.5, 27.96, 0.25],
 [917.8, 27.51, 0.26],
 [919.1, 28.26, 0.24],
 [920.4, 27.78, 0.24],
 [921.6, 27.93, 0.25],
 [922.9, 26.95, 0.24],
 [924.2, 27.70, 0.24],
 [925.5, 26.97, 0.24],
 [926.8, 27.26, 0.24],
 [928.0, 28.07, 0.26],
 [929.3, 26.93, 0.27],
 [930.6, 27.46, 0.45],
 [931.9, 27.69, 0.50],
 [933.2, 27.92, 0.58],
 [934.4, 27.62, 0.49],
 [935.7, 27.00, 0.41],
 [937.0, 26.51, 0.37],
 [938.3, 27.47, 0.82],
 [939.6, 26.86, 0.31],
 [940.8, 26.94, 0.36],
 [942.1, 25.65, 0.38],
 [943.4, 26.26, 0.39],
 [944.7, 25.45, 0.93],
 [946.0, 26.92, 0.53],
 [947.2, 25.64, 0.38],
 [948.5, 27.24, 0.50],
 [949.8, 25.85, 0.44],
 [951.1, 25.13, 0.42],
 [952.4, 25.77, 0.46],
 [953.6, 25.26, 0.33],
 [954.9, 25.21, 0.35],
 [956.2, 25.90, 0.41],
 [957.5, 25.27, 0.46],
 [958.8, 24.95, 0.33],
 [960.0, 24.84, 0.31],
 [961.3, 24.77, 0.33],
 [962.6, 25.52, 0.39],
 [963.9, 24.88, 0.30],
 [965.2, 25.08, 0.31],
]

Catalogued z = 0.000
